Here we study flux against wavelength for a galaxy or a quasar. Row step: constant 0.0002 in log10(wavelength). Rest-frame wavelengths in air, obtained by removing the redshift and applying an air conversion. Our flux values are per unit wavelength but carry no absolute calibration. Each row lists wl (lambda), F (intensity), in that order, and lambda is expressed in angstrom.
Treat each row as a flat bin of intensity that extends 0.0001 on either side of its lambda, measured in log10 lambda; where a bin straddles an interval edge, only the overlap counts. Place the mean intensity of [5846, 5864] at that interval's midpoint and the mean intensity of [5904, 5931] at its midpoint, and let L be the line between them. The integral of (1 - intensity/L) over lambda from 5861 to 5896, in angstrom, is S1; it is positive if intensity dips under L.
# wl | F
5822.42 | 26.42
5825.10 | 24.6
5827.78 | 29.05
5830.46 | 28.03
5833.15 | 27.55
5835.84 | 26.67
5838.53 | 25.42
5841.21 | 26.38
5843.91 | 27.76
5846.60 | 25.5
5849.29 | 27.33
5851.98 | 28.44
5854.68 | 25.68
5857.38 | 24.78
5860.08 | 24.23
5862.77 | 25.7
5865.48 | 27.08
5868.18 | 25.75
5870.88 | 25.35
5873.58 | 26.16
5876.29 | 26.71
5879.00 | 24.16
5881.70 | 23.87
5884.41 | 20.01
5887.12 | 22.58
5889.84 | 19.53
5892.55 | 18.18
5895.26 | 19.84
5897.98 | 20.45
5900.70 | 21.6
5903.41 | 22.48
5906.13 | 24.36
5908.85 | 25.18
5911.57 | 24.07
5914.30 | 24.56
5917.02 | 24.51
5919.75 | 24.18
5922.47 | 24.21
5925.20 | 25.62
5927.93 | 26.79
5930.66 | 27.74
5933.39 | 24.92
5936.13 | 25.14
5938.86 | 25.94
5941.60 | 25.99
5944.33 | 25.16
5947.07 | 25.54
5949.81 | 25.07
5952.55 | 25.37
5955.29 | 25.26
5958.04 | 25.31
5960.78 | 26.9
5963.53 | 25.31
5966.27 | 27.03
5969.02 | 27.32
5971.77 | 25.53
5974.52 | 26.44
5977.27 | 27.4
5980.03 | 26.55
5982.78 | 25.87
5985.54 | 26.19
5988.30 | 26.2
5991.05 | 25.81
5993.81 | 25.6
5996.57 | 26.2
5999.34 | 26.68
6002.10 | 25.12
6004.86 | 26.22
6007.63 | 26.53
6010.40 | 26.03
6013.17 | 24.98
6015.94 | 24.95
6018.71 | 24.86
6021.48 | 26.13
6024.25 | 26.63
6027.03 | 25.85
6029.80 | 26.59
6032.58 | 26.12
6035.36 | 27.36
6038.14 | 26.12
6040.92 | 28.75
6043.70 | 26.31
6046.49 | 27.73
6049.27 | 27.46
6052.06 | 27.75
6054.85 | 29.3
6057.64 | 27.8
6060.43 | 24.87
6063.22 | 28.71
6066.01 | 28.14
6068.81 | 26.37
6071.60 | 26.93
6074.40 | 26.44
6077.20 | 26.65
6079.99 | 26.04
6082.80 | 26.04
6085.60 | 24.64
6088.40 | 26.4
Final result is 2.9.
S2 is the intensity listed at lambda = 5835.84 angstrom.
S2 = 26.67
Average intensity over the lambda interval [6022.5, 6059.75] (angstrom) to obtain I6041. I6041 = 27.2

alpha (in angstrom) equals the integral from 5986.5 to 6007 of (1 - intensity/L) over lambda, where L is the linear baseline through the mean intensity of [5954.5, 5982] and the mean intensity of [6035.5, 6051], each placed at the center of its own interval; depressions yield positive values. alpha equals 0.5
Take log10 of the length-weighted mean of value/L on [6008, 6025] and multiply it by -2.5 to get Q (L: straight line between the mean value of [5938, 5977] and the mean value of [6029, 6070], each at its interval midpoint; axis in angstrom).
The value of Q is 0.05 mag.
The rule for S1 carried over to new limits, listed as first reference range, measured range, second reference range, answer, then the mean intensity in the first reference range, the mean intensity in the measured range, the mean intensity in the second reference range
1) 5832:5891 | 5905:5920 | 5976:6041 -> 0.6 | 25.3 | 24.5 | 26.1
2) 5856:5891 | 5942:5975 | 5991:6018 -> -0.7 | 24.3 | 25.8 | 25.8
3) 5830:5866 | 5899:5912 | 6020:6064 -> 1.6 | 26.4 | 23.4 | 27.1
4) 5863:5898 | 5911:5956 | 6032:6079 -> -1.6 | 23.2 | 25.3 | 27.2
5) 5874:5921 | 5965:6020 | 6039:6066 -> -0.7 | 22.8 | 26.1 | 27.6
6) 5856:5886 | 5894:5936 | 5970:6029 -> 2.0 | 24.9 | 24.1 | 26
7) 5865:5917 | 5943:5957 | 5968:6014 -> -0.2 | 23.2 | 25.3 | 26.2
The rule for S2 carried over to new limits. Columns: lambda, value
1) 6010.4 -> 26.03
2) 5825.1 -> 24.6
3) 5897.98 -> 20.45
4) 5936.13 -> 25.14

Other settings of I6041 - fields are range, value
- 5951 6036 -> 26.1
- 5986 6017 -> 25.9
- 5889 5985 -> 24.8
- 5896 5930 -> 24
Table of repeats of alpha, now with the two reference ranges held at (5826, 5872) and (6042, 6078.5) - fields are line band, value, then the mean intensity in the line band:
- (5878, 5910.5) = 5.87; 21.9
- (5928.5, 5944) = 0.51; 25.9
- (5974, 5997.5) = 0.66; 26.2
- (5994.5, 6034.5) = 1.73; 25.9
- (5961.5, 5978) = 0.28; 26.5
